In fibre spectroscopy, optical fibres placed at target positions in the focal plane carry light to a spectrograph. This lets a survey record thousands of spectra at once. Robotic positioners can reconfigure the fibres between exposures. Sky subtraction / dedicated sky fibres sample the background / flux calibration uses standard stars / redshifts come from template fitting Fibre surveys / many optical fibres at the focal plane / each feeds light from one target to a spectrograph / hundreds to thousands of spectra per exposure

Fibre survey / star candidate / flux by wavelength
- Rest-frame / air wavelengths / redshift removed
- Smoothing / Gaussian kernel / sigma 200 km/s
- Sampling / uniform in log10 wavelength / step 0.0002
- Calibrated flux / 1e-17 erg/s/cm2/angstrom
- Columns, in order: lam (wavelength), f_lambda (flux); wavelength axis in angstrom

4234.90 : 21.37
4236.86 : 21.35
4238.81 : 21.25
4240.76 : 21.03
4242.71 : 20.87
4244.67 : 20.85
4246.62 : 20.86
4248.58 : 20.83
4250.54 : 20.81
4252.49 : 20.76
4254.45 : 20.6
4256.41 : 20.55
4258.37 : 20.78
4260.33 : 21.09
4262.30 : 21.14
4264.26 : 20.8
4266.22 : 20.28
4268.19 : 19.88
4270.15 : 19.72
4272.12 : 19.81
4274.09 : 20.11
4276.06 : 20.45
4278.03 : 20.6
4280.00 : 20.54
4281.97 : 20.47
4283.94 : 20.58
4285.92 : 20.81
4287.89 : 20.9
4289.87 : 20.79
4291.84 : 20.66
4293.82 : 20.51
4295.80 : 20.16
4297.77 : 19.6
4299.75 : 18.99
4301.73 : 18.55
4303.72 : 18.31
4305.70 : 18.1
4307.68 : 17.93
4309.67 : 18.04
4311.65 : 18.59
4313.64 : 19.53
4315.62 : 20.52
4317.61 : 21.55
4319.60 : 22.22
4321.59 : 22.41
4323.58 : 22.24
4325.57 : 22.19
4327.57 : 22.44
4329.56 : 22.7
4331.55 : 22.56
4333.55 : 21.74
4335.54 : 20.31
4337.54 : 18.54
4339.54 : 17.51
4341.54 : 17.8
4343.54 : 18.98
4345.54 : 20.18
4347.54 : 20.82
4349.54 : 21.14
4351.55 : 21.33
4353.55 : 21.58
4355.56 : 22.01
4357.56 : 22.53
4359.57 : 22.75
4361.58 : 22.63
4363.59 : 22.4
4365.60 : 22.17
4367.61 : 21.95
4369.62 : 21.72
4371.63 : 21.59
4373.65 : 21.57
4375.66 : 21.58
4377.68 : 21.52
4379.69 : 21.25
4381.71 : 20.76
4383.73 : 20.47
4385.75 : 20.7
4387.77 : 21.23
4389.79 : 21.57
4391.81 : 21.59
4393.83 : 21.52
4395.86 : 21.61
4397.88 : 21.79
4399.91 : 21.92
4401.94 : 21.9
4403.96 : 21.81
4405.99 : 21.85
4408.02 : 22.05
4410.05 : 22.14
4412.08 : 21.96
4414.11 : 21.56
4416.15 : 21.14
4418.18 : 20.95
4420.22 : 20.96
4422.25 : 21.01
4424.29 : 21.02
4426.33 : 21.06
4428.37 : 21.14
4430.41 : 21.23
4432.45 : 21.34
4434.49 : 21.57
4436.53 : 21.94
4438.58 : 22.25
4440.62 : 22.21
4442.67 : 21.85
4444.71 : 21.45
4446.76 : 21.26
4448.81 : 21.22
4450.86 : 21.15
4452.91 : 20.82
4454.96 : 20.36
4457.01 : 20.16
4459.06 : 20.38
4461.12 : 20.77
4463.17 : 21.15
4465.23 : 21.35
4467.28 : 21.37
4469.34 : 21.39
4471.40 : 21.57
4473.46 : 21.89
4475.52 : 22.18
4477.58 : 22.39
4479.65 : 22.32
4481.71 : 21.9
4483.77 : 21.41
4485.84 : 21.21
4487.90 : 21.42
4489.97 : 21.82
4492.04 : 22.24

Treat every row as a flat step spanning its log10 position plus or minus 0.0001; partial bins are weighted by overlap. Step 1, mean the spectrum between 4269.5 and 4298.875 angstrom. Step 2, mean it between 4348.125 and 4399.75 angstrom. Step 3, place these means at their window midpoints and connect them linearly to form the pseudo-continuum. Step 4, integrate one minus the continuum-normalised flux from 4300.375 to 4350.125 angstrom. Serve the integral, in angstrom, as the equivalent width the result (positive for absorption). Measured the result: 1.84 angstrom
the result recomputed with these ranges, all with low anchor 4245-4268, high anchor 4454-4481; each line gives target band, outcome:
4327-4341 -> 0.2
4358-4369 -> -0.7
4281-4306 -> 1.1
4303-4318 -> 1.4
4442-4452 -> 0.0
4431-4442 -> -0.3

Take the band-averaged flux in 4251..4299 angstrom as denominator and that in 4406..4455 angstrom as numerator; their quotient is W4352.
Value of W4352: 1.05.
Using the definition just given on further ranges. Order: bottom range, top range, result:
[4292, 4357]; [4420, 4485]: 1.05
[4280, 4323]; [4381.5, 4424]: 1.07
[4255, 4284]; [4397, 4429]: 1.05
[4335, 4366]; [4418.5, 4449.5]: 1.03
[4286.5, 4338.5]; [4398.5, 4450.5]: 1.06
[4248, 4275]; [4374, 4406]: 1.05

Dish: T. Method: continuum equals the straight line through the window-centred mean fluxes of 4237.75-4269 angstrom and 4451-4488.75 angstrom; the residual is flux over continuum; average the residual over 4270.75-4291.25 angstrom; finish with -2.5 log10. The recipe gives 0.02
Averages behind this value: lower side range 20.8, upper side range 21.3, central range 20.5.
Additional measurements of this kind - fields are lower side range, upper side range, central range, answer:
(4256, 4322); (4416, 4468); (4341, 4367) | -0.04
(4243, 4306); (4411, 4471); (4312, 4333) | -0.06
